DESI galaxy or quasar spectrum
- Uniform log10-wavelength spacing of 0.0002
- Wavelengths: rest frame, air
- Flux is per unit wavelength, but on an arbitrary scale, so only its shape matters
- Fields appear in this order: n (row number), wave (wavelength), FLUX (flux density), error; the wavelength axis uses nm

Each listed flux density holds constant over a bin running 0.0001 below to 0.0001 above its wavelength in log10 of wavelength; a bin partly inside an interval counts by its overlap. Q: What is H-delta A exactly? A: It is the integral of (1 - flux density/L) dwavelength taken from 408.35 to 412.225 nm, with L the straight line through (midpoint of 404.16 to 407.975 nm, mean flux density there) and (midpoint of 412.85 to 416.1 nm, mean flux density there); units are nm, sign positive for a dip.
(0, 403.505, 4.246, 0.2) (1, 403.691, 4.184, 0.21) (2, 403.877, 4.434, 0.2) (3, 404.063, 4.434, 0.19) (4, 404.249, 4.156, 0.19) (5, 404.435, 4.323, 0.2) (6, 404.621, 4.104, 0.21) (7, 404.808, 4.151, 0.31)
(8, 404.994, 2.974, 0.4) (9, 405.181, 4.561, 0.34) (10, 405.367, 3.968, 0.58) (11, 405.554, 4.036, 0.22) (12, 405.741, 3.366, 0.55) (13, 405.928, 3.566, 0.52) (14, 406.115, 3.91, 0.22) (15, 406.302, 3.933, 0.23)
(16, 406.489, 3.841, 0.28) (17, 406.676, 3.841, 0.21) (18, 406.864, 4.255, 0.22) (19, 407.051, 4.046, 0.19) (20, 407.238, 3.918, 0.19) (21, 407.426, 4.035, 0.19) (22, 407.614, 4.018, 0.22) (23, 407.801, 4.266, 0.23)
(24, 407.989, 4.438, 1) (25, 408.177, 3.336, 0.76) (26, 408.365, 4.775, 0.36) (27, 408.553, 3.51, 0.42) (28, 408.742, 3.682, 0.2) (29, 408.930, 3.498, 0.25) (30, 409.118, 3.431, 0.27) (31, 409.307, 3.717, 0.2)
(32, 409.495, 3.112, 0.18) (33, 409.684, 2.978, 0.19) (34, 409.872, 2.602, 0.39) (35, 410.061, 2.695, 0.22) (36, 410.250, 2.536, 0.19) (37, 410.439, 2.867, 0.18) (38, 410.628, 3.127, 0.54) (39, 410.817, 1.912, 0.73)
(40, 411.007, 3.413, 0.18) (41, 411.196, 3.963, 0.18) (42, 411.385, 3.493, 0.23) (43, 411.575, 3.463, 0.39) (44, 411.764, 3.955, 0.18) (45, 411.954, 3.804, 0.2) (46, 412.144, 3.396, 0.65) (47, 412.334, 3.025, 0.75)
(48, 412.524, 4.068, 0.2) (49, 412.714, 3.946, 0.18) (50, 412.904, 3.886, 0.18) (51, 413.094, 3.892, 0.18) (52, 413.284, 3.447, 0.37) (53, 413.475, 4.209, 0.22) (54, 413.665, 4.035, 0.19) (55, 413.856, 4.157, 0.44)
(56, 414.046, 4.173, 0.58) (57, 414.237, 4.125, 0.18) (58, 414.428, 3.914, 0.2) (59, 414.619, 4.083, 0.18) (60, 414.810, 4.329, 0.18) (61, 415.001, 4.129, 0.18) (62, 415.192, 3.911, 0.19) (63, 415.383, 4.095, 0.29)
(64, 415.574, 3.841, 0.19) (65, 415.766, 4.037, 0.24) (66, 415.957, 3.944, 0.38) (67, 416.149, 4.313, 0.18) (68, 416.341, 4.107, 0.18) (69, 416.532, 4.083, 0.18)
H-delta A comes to 0.67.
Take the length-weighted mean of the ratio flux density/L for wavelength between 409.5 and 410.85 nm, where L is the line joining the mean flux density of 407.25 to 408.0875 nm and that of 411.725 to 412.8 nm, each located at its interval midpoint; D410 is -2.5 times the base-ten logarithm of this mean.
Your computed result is 0.38 mag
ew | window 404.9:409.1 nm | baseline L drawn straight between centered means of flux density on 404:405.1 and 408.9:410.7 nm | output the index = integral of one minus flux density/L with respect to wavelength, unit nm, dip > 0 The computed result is -0.41 nm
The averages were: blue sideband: 4.02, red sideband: 3.04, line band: 3.89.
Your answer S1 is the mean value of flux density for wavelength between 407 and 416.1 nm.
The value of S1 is 3.69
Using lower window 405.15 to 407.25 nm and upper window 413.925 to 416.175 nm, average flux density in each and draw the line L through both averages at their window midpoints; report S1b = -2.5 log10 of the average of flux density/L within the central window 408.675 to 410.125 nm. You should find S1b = 0.23 mag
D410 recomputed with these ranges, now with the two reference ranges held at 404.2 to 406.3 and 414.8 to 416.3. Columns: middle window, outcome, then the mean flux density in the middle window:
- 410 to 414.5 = 0.13 mag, 3.57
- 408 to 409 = 0.04 mag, 3.82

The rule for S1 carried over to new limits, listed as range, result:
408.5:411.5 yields 3.15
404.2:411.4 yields 3.65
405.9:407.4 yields 3.94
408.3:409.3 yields 3.74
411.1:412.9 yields 3.69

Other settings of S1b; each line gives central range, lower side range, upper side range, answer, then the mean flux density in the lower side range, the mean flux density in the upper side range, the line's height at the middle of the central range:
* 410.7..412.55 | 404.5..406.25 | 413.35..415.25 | 0.18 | 3.86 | 4.1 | 4.03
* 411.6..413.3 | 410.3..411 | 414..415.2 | -0.11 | 2.72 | 4.1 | 3.35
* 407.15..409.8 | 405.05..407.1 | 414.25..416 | 0.05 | 3.92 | 4.04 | 3.95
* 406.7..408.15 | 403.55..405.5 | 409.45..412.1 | -0.12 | 4.13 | 3.14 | 3.67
